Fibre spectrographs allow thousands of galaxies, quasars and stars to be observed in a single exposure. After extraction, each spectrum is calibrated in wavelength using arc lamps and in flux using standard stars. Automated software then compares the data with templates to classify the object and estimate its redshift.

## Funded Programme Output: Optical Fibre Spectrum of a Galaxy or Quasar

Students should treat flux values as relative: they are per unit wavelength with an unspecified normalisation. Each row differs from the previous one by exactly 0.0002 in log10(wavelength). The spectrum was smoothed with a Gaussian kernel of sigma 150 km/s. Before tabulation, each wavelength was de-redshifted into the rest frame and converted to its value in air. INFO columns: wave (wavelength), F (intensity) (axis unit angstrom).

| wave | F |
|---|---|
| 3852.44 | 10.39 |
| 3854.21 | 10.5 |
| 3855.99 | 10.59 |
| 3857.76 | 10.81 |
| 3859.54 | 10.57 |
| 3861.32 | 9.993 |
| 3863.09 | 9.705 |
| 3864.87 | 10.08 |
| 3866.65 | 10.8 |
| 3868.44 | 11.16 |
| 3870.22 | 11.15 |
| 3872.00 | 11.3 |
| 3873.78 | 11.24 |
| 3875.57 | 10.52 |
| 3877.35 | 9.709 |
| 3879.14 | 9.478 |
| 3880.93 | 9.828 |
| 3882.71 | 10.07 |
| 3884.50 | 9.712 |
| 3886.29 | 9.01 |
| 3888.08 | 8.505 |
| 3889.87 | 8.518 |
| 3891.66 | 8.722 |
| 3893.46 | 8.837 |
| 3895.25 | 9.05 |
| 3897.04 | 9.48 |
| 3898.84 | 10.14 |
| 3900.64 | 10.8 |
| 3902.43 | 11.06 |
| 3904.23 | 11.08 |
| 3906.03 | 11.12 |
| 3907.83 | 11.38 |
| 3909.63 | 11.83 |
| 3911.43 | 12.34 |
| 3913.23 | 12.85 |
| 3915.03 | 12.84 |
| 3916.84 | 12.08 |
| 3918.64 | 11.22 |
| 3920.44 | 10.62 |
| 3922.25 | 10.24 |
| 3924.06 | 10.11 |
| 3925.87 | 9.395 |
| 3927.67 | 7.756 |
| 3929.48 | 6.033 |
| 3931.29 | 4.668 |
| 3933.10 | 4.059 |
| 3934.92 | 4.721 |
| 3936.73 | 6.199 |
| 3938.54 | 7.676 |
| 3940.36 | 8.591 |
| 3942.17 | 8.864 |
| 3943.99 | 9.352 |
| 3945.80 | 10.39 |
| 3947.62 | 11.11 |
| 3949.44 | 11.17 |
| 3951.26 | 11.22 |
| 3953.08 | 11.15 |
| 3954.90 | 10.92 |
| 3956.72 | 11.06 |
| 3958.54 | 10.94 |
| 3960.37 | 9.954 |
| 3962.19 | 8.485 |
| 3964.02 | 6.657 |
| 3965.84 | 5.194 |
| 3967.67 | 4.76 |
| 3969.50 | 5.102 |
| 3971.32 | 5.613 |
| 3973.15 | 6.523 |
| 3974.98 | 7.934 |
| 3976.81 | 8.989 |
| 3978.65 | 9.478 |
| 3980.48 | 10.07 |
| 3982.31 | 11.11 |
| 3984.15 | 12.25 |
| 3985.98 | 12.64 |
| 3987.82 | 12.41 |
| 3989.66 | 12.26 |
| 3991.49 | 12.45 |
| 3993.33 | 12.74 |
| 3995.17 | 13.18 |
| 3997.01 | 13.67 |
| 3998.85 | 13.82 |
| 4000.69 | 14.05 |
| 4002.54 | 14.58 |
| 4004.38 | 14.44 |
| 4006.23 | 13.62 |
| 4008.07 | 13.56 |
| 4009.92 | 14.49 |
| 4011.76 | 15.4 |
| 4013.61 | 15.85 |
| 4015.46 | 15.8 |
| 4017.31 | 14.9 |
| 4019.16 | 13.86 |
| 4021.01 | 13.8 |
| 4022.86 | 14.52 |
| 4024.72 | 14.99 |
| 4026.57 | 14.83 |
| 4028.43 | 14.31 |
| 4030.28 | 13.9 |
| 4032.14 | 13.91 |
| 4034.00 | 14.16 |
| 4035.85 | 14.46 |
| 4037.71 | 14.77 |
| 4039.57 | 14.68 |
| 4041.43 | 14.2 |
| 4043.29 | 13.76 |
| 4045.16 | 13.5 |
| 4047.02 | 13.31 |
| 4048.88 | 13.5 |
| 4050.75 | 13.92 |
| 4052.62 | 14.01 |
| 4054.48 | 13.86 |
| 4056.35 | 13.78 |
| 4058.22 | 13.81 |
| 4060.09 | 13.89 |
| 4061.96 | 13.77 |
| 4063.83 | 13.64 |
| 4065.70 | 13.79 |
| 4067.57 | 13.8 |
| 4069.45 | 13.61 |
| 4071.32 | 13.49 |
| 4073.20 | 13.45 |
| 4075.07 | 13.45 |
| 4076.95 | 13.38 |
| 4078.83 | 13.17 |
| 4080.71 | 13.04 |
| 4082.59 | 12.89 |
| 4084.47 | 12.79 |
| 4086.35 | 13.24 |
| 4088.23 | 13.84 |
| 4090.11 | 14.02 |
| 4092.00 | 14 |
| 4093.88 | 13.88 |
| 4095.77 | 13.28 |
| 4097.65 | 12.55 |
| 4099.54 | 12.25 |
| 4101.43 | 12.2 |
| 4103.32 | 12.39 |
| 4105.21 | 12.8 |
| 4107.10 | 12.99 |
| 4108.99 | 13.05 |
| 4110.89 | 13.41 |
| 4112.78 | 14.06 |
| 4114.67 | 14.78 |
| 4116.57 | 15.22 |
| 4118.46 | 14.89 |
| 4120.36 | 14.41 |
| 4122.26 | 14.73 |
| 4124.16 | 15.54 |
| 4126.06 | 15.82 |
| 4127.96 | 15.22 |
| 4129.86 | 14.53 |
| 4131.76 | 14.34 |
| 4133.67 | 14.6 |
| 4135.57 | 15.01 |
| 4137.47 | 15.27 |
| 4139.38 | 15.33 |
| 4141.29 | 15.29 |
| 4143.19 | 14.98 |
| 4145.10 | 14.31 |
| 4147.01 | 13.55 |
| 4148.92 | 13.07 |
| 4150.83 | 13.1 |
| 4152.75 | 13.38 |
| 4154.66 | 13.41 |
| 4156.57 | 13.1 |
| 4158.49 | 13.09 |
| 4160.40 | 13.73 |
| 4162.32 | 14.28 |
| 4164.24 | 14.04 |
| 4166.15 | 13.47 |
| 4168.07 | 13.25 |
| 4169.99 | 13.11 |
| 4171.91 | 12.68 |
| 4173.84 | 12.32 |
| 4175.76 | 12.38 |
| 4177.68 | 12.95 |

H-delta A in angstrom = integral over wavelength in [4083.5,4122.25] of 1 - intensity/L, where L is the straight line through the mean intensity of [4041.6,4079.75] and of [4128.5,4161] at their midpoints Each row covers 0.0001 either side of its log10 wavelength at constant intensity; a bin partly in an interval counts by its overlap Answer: 1.02 angstrom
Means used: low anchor 13.7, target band 13.5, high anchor 14.1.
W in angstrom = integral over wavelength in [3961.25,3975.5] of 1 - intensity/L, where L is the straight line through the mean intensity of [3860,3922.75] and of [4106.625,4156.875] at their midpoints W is 6.7 angstrom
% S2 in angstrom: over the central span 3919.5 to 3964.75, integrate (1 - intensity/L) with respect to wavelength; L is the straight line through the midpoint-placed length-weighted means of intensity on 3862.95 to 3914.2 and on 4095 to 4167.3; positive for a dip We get 9.29 angstrom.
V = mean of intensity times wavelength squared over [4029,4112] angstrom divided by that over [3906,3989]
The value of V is 1.5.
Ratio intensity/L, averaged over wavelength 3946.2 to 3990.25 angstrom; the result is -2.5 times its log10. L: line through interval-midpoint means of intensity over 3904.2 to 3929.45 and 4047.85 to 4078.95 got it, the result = 0.25 mag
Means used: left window 10.9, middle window 9.45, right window 13.7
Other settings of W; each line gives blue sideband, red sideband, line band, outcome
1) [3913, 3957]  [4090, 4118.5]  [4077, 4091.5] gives -0.42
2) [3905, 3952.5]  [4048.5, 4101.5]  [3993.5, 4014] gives -4.57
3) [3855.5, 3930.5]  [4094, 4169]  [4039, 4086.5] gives -2.61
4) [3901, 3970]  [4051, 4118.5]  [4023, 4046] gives -4.19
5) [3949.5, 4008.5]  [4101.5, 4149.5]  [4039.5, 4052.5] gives -1.53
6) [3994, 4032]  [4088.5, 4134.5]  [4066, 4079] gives 0.55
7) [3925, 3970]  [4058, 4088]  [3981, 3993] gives -2.74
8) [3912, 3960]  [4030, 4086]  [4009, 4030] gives -4.08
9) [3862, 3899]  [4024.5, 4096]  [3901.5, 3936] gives 2.92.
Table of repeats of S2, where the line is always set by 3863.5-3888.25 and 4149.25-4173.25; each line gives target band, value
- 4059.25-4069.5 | -1.22 angstrom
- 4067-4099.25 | -2.27 angstrom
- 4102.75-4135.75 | -3.65 angstrom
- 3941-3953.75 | 0.69 angstrom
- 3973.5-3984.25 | 1.65 angstrom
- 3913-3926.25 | -0.57 angstrom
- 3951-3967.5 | 2.82 angstrom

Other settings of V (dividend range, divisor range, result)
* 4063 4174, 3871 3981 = 1.63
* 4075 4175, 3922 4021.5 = 1.42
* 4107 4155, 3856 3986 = 1.68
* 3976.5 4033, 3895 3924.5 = 1.27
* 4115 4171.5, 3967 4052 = 1.19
